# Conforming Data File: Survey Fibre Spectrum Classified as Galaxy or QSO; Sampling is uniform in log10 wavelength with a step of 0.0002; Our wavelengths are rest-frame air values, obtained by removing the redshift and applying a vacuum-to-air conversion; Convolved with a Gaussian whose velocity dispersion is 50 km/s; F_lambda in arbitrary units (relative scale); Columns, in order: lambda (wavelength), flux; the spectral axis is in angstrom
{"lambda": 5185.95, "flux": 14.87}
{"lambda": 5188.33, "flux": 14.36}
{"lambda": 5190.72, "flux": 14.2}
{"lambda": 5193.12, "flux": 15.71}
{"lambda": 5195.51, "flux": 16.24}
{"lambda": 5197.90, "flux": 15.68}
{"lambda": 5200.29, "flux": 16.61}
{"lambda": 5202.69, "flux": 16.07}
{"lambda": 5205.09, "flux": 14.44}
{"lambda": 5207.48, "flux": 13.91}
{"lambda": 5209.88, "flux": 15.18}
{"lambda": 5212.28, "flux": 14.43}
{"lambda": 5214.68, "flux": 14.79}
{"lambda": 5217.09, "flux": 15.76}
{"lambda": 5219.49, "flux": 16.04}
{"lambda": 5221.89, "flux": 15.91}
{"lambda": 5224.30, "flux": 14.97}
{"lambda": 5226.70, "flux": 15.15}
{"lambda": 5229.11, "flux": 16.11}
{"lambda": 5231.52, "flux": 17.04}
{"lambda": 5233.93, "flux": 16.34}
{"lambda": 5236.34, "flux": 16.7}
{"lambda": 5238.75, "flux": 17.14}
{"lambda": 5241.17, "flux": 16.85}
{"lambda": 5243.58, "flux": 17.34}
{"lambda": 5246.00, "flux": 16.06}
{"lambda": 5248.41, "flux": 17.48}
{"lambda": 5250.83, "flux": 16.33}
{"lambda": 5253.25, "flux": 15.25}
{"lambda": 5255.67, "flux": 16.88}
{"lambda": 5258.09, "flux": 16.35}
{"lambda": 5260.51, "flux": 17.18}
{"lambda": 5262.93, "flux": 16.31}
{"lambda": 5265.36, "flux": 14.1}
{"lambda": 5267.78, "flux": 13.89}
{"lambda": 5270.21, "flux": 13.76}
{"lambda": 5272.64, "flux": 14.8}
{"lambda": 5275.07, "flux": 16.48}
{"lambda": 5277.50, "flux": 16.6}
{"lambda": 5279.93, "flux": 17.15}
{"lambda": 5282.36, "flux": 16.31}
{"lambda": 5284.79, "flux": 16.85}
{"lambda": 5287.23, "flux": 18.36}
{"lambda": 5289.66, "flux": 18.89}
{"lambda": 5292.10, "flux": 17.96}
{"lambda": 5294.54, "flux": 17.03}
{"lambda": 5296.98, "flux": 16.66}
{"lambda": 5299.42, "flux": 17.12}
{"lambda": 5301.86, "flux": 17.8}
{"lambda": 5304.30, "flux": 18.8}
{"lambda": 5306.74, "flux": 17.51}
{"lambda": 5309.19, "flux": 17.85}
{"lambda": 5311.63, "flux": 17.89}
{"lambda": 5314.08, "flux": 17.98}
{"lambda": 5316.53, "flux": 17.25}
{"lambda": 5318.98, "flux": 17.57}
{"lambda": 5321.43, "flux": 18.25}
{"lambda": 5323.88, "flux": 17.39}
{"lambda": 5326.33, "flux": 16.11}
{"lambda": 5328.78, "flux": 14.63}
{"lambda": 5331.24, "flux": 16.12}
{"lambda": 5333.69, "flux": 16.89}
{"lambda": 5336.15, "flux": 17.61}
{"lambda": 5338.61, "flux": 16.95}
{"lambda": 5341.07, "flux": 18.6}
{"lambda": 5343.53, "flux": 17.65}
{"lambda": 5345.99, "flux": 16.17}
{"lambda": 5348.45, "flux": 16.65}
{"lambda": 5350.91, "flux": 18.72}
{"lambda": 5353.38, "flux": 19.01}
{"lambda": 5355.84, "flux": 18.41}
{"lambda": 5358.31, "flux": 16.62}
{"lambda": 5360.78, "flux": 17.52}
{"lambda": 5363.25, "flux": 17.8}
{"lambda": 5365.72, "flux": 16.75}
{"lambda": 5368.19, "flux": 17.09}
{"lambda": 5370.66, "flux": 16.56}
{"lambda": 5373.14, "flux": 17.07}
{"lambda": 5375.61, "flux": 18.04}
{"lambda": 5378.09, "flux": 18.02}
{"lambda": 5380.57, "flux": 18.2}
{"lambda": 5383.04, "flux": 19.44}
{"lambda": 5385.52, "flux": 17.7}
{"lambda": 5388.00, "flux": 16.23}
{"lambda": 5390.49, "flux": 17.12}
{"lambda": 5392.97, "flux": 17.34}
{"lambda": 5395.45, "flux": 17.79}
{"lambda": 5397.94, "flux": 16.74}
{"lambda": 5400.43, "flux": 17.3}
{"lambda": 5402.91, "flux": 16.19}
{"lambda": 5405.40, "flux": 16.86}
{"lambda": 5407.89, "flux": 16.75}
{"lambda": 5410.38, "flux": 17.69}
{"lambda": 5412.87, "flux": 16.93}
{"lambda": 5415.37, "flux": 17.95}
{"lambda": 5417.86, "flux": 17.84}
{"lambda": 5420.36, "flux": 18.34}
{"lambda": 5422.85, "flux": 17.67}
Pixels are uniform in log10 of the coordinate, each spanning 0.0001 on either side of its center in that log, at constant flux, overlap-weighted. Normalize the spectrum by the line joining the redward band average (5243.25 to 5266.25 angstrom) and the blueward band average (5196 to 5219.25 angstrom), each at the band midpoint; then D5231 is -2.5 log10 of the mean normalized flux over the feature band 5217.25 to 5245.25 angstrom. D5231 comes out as -0.03 mag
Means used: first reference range 15.3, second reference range 16.3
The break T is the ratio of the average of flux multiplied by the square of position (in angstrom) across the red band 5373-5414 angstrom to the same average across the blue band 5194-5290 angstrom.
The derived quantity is 1.15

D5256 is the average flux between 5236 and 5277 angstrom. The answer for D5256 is 16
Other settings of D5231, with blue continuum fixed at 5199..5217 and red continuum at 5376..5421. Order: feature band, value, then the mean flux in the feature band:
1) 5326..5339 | 0.02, 16.4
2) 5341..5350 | -0.02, 17.2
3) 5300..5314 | -0.10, 17.9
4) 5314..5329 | -0.04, 17.1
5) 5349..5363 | -0.06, 18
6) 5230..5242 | -0.09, 16.8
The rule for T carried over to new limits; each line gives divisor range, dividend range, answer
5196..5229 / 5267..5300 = 1.11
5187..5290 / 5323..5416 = 1.14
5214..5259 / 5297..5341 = 1.10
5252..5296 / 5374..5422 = 1.12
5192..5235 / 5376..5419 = 1.20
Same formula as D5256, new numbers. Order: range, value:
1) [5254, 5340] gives 16.8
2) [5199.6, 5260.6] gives 16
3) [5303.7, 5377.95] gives 17.4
